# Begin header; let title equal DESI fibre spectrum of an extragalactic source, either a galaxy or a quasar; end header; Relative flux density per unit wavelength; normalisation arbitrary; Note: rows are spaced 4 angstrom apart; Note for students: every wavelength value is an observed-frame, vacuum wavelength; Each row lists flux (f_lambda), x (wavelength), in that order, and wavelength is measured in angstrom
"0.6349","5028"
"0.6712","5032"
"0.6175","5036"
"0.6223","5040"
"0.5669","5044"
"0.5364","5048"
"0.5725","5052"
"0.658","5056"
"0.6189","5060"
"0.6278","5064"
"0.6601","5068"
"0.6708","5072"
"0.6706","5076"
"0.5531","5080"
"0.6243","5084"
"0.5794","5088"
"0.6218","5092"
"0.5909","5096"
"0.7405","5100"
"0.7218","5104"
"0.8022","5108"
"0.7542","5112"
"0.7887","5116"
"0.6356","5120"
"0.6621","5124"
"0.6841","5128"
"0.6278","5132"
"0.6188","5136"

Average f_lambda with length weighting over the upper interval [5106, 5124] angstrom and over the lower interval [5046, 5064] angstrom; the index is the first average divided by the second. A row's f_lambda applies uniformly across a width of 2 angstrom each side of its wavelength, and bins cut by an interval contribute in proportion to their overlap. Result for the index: 1.2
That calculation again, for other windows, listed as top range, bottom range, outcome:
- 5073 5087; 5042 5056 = 1.08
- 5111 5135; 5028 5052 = 1.14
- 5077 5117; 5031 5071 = 1.10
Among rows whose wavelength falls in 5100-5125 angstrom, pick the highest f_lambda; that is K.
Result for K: 0.8022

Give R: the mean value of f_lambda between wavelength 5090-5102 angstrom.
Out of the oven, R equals 0.651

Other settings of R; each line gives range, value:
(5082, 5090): 0.602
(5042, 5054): 0.559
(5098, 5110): 0.755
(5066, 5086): 0.636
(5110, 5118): 0.771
